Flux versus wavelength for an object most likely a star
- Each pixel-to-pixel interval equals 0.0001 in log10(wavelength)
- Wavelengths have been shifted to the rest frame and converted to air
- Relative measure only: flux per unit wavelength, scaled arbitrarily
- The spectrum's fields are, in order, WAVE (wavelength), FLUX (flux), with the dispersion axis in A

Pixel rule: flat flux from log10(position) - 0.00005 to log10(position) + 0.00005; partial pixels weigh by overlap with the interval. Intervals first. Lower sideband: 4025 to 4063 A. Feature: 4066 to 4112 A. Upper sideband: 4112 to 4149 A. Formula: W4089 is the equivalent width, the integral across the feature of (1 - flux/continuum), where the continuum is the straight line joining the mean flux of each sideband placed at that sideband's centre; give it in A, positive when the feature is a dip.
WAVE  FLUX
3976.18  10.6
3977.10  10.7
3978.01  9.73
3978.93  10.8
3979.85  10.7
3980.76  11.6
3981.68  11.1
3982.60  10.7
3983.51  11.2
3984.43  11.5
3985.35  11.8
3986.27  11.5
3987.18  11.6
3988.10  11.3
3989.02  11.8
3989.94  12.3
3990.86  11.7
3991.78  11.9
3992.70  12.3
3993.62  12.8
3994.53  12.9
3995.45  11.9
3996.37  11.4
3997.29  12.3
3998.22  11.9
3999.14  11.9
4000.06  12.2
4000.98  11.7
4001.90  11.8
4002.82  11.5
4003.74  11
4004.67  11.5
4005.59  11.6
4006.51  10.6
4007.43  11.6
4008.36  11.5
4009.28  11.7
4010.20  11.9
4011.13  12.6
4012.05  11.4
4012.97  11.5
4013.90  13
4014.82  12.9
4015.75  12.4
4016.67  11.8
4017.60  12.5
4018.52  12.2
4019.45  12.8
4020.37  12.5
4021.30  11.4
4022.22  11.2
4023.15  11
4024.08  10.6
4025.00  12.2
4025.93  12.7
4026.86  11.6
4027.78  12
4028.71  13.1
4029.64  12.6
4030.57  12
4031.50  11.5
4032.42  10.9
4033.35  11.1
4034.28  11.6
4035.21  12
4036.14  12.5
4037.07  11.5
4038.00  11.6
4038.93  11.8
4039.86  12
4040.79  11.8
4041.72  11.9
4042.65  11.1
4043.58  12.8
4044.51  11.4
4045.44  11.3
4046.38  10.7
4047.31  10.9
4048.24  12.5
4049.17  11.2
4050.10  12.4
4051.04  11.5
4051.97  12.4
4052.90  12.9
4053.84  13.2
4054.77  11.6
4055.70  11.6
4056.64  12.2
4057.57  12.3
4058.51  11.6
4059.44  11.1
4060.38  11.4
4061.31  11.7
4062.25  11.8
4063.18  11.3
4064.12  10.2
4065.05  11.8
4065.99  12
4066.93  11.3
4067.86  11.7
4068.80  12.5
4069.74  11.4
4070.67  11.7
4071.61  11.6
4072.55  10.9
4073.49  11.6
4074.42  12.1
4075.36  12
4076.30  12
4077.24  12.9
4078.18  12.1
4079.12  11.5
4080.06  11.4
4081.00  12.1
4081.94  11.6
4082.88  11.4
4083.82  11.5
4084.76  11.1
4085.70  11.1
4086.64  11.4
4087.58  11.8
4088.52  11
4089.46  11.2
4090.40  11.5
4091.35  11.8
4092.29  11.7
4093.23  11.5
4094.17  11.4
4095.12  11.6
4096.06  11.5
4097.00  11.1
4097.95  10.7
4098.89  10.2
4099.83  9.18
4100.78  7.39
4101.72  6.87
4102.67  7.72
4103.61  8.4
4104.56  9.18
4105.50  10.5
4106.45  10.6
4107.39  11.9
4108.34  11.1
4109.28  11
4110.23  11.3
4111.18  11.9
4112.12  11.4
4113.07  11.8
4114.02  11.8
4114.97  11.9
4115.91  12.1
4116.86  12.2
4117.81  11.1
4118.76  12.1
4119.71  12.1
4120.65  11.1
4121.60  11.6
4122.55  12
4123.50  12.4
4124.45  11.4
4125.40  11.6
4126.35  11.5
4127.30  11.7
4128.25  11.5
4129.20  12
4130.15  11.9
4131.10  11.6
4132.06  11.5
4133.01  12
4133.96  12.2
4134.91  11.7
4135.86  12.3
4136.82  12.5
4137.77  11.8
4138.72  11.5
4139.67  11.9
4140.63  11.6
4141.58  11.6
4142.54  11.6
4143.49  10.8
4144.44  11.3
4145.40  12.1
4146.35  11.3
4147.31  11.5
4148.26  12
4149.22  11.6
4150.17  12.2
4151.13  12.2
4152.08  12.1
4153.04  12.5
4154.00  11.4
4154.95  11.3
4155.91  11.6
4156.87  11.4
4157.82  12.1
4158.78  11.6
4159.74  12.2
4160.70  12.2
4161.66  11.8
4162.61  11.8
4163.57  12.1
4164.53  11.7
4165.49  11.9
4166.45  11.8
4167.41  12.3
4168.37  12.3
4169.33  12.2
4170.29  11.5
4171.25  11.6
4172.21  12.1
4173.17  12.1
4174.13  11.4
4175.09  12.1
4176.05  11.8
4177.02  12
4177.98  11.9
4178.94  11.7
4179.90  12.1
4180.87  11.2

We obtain 2.8 A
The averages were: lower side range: 11.8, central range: 11.1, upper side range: 11.7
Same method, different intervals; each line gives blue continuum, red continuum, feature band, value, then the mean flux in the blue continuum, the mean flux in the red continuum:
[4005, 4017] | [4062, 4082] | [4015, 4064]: -0.13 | 11.9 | 11.7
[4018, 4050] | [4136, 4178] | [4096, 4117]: 2.38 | 11.8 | 11.8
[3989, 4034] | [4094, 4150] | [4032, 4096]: -0.47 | 11.9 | 11.2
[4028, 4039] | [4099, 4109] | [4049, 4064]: -1.12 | 11.8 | 9.36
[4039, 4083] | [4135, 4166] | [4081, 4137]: 2.71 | 11.8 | 11.8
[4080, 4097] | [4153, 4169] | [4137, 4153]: 0.07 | 11.5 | 11.9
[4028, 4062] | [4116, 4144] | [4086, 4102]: 1.41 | 11.8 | 11.8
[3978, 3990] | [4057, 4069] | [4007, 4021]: -0.93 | 11.3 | 11.6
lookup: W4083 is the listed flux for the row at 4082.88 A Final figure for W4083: 11.4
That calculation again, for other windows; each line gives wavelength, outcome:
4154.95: 11.3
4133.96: 12.2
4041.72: 11.9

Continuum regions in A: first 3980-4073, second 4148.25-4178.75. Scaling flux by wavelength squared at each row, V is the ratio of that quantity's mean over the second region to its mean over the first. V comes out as 1.08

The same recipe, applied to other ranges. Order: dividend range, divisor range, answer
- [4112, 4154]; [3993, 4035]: 1.05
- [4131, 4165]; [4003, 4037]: 1.06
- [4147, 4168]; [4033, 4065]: 1.07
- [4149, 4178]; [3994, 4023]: 1.08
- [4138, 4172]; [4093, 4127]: 1.10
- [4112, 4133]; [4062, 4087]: 1.03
